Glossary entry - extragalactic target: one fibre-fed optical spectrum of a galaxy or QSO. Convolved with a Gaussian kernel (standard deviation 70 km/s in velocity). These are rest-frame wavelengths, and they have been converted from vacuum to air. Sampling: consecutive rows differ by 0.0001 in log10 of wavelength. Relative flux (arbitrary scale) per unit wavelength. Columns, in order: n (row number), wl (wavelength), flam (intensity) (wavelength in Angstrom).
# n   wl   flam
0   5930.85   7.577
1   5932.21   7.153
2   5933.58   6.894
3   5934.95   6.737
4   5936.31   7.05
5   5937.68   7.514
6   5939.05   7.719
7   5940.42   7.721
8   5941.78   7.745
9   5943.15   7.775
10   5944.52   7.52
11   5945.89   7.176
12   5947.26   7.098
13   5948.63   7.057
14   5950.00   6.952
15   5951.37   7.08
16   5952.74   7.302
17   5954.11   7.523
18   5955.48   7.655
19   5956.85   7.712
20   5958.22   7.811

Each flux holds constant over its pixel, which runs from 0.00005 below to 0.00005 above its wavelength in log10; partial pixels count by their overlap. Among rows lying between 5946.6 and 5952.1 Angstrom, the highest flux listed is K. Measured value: 7.098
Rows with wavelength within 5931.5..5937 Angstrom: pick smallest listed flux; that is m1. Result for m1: 6.737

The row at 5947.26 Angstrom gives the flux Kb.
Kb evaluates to 7.098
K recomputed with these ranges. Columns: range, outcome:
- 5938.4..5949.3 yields 7.775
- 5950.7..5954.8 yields 7.523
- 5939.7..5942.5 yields 7.745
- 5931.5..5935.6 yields 7.153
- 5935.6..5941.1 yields 7.721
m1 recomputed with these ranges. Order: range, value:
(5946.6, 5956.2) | 6.952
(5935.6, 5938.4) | 7.05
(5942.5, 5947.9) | 7.098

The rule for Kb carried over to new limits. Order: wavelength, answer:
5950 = 6.952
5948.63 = 7.057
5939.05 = 7.719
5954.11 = 7.523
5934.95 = 6.737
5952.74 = 7.302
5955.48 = 7.655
